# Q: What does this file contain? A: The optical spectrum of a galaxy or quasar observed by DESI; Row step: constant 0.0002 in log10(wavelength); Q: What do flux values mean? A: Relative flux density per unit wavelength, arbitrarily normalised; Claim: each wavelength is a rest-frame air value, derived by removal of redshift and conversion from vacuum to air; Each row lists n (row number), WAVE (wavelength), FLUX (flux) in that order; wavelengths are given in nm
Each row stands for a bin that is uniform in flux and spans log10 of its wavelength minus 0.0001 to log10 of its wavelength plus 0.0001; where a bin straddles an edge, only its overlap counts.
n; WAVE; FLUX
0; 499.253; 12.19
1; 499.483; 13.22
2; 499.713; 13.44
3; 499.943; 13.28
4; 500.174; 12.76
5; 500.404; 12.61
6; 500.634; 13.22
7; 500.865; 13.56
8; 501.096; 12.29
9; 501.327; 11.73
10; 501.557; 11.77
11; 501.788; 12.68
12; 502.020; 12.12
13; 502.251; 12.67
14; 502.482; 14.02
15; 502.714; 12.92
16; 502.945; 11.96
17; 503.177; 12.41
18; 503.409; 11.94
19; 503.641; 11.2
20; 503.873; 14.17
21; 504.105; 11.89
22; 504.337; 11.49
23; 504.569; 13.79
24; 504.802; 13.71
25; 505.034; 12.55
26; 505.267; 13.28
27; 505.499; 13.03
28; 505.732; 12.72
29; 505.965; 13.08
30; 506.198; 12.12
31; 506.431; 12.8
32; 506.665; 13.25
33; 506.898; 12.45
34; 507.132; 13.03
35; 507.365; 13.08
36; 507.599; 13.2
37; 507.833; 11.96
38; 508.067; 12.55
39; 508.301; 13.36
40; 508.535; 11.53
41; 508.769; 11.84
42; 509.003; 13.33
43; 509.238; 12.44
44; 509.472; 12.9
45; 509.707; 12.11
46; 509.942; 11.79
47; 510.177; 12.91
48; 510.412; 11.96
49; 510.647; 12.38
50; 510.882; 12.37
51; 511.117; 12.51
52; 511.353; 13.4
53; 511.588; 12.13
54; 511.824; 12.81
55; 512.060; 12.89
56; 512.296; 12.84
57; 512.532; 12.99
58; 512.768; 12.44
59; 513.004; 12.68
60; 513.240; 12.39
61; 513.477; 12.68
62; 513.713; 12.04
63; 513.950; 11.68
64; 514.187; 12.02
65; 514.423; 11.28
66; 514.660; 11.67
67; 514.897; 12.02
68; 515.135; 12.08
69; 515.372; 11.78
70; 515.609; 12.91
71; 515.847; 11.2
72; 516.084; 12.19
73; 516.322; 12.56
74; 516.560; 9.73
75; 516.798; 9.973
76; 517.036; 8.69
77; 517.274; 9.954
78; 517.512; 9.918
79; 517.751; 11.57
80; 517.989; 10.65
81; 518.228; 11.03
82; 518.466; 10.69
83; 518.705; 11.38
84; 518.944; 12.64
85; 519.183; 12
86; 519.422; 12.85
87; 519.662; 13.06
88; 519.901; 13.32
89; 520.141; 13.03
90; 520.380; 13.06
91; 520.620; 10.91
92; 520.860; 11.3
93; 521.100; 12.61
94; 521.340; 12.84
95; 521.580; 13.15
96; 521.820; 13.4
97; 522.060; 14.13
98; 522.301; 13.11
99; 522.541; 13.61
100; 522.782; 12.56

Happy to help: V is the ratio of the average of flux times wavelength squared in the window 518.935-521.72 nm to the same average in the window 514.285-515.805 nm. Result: 1.1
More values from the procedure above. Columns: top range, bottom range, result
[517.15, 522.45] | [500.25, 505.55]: 1.02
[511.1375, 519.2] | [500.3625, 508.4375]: 0.96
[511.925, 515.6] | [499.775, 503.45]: 1.02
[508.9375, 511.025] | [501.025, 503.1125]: 1.03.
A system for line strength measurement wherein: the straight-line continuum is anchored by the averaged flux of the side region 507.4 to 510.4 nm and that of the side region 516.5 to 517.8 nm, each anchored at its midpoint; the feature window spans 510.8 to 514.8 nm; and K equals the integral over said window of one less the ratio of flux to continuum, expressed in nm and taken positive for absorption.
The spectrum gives -0.40 nm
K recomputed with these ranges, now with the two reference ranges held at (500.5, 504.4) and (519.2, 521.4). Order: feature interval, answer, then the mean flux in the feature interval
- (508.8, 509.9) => -0.01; 12.6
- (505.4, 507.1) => -0.04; 12.8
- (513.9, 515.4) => 0.09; 11.8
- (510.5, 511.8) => -0.01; 12.6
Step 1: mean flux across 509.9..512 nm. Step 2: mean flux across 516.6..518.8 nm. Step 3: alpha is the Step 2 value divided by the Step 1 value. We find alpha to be 0.83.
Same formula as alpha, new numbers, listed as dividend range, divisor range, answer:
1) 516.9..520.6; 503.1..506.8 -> 0.91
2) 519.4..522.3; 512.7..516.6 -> 1.07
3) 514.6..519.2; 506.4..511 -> 0.89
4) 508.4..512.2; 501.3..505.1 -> 0.99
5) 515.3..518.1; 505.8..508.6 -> 0.86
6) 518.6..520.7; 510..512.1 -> 1.00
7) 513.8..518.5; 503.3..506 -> 0.88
